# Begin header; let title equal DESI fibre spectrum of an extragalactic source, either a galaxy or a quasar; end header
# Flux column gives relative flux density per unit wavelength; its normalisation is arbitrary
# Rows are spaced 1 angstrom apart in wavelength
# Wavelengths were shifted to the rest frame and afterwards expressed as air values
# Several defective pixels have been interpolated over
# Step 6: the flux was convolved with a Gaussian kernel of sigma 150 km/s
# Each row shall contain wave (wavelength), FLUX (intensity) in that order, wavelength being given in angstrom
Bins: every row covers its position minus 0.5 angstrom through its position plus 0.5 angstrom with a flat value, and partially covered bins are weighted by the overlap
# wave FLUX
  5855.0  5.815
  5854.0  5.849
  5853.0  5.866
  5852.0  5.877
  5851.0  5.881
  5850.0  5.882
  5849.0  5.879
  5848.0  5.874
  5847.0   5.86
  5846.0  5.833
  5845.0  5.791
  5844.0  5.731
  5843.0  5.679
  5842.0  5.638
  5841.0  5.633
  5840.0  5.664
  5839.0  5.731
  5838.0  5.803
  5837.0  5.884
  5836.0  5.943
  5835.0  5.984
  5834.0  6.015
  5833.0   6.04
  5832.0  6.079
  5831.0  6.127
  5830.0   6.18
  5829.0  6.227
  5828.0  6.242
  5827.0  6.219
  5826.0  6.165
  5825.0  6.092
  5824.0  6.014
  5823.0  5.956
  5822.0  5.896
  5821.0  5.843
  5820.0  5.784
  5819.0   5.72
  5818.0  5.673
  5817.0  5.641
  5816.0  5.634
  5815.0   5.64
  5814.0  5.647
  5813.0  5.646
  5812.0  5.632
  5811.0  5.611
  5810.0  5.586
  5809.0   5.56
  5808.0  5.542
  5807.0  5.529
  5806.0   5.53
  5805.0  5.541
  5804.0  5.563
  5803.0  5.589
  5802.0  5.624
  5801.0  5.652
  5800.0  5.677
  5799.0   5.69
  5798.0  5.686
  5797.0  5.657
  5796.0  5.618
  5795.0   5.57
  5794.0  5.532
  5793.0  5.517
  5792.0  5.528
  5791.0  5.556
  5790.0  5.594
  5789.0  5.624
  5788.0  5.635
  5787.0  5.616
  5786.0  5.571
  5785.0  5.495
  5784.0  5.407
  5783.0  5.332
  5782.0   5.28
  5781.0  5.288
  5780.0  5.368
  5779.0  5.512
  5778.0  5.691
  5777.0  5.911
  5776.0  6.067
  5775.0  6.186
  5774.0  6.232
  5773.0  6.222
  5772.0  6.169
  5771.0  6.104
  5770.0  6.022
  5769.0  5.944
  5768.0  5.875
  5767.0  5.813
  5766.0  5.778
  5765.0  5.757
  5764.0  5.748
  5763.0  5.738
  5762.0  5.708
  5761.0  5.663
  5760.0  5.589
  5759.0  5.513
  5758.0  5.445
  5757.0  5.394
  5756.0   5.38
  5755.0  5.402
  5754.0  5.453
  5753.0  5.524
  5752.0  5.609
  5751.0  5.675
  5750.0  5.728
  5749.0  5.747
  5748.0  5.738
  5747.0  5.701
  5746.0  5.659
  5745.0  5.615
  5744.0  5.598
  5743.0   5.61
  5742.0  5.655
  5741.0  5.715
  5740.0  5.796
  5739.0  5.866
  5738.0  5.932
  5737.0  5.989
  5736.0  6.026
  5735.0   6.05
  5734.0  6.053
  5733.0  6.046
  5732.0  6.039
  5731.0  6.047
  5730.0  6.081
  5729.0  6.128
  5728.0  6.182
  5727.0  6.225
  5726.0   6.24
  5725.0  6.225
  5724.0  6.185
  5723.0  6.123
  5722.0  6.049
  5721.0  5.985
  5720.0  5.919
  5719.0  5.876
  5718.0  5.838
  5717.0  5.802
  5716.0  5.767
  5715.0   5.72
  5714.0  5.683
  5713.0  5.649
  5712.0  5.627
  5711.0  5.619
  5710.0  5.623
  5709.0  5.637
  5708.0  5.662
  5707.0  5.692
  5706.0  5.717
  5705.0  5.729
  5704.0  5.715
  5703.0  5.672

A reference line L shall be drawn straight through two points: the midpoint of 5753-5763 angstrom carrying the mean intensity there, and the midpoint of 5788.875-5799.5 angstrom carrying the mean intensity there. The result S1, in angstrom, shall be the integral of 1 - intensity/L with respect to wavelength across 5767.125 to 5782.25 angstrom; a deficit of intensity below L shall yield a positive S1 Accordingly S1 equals -0.9 angstrom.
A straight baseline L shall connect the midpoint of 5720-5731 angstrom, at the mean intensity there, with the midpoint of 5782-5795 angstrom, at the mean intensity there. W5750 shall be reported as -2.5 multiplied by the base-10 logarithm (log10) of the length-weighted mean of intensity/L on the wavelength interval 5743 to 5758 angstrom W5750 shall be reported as 0.06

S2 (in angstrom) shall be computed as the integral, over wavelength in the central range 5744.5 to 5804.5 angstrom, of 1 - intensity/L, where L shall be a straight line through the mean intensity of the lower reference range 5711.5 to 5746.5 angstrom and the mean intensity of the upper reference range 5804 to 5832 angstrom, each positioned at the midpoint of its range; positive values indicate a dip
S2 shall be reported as 2.0 angstrom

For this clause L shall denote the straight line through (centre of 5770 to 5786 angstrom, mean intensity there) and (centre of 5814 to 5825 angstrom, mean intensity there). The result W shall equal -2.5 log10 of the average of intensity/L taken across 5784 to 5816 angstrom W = 0.03 mag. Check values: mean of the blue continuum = 5.75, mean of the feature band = 5.59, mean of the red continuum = 5.79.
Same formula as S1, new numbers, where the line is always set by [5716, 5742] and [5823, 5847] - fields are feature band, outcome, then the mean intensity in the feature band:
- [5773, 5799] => 1.5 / 5.63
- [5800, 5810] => 0.6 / 5.58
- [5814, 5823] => 0.3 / 5.74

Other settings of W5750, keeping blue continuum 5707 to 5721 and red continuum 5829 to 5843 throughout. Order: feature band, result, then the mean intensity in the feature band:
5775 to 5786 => 0.05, 5.57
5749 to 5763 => 0.04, 5.56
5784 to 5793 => 0.05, 5.56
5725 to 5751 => -0.02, 5.9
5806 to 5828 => 0.02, 5.77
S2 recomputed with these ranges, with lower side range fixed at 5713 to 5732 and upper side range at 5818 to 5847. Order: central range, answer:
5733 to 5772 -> 1.6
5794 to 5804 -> 0.5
